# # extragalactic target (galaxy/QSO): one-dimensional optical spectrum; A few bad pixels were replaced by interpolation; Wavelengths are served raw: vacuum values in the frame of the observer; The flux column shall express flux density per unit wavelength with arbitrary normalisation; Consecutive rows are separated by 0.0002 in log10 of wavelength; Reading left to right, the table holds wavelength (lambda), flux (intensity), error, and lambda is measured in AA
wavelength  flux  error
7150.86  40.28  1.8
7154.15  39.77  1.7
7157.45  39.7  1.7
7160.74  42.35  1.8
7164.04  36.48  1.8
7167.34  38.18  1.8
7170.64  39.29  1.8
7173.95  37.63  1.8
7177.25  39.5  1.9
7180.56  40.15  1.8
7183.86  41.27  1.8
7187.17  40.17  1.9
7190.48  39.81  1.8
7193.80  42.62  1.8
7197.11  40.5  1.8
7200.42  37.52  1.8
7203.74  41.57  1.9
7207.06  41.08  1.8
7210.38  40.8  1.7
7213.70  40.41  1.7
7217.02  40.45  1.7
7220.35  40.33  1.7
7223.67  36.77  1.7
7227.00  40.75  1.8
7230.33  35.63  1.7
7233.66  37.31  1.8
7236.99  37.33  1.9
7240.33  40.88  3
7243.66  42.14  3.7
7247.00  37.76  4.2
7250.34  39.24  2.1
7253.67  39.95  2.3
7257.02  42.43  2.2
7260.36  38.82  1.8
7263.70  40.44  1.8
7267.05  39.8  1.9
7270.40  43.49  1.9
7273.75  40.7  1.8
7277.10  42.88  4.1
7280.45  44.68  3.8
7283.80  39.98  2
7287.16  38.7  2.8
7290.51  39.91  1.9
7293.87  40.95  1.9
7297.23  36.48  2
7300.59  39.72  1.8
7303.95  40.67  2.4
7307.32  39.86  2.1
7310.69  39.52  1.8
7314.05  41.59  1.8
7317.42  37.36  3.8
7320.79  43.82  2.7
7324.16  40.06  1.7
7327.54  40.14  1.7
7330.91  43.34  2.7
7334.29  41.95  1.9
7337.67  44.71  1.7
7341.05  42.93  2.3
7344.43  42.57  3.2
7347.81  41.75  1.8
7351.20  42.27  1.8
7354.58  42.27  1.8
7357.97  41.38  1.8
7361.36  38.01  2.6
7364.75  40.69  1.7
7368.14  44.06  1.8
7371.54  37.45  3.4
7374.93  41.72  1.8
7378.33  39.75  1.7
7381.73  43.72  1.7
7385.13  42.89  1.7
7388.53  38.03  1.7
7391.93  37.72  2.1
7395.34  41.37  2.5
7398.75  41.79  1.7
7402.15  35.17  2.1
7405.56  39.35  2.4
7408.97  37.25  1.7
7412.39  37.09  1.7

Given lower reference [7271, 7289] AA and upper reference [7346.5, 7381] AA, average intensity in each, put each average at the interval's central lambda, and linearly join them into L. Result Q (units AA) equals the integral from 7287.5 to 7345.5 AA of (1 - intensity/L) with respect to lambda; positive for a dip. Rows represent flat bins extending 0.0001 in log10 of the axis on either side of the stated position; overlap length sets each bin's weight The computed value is 0.6 AA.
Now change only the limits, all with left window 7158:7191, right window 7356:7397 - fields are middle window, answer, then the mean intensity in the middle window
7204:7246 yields 0.2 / 39.5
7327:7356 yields -1.5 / 42.5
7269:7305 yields -0.6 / 40.7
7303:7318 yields 0.1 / 39.9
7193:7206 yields -0.3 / 40.5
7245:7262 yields 0.1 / 39.7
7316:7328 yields 0.0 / 40.4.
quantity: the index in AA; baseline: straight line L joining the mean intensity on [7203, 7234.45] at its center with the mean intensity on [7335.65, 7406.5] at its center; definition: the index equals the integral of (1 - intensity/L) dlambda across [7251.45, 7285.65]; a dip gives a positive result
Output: -1.10 AA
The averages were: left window 39.5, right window 41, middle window 41.3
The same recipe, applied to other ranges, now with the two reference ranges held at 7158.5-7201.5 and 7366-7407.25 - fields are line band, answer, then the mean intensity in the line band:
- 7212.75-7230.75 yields 0.3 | 39.2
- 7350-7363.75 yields -0.3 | 40.9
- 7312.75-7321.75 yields -0.1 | 40.7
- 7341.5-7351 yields -0.5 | 42.3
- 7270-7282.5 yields -0.9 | 42.8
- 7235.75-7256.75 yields 0.0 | 39.8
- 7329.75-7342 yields -1.0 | 43.2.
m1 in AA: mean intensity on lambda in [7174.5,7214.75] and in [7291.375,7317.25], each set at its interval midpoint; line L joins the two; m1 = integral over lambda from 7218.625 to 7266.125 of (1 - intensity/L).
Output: 0.9 AA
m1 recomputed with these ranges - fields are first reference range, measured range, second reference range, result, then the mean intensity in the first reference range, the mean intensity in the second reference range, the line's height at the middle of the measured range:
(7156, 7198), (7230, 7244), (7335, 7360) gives 0.73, 39.8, 42.5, 40.7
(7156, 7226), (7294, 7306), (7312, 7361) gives 0.59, 39.8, 41.7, 41.3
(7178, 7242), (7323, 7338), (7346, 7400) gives -0.46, 39.7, 40.9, 40.6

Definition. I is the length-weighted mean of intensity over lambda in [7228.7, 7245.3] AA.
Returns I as 38.7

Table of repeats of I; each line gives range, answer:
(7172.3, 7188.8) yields 39.8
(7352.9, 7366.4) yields 40.6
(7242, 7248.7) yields 39.9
